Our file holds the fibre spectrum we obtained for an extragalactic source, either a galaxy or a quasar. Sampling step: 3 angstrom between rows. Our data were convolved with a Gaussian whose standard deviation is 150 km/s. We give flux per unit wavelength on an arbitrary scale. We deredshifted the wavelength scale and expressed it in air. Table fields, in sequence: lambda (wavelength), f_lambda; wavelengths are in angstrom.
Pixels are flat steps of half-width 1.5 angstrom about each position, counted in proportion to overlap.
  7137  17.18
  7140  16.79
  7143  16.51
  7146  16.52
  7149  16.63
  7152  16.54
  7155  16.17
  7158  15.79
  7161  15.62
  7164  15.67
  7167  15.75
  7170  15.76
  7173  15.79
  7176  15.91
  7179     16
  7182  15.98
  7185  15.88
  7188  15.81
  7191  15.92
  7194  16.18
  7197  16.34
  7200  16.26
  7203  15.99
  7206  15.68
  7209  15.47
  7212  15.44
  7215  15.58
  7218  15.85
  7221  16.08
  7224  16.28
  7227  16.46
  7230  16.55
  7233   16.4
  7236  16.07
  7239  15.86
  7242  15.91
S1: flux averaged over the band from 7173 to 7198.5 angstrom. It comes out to 16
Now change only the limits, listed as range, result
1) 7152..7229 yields 15.9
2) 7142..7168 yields 16.1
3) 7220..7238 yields 16.3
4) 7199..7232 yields 16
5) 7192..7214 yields 15.9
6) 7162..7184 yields 15.8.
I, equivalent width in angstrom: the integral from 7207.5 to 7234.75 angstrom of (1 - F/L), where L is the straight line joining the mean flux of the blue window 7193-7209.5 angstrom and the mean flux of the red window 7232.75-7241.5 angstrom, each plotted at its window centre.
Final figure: 0.0 angstrom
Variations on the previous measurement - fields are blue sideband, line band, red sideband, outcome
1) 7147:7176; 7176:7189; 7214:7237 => 0.1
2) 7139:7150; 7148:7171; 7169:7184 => 0.4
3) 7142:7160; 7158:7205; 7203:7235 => 0.8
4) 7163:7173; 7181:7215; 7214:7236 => 0.2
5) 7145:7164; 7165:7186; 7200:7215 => 0.2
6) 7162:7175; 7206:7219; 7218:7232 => 0.5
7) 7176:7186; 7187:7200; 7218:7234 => 0.0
